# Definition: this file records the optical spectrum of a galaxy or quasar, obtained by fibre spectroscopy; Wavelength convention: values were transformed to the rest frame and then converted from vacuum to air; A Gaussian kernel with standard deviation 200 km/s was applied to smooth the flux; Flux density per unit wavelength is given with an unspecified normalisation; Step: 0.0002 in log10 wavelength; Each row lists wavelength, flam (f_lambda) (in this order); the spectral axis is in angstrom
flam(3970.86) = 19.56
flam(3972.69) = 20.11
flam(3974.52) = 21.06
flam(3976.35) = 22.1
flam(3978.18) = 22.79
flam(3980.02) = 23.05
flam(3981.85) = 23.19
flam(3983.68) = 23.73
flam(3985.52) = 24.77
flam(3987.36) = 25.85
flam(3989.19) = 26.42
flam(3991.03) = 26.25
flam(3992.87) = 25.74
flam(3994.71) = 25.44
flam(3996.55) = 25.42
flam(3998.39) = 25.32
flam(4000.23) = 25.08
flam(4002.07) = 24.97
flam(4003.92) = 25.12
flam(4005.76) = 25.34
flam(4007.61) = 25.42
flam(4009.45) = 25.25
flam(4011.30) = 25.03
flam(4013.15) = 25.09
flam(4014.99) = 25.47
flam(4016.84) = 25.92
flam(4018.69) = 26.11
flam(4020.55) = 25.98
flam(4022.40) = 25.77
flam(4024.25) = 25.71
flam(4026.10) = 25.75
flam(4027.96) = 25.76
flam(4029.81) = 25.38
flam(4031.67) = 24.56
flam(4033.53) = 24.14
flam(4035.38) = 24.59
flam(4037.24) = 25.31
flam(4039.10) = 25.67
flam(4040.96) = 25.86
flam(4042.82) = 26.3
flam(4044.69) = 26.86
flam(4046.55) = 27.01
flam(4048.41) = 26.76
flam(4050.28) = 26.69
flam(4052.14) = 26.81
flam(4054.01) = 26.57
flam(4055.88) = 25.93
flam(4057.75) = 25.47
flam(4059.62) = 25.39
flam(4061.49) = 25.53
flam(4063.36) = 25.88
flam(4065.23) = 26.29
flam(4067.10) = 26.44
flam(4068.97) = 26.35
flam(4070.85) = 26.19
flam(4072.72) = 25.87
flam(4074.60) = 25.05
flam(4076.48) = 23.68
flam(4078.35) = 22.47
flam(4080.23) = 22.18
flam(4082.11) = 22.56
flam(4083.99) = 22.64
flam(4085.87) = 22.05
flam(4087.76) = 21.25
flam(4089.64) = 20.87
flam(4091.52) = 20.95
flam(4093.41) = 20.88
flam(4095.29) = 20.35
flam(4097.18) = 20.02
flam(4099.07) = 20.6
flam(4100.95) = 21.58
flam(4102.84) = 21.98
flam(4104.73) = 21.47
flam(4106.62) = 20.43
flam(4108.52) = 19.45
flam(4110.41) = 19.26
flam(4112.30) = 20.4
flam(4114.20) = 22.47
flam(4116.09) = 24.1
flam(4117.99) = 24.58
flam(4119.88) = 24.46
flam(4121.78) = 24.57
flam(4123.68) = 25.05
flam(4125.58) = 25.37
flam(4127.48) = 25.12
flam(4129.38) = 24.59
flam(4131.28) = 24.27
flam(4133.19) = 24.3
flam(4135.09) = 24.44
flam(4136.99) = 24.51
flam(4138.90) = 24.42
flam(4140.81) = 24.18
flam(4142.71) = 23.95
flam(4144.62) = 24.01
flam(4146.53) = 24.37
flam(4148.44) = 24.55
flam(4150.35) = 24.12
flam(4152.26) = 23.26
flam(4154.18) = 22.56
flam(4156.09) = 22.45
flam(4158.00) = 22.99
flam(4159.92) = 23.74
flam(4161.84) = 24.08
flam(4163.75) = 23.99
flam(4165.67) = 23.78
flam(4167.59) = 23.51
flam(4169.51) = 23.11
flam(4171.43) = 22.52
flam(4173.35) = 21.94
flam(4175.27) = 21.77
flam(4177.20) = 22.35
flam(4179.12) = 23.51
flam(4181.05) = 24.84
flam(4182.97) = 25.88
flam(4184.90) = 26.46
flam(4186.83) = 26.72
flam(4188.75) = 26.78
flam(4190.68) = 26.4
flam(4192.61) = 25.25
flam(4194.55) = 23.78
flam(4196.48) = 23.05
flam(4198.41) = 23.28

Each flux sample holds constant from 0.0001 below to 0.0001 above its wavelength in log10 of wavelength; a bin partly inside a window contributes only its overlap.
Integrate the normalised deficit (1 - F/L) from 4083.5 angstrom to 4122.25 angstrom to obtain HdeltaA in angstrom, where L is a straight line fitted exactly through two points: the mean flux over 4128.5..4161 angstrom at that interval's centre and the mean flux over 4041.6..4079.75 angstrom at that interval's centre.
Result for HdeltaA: 5.10 angstrom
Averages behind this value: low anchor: 25.8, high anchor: 23.9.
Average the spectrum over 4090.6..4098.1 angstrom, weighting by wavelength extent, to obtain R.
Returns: 20.5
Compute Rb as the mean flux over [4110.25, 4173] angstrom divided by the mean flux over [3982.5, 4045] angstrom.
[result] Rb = 0.9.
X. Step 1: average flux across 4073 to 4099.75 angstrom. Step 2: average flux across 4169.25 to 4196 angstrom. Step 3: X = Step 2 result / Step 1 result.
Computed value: 1.11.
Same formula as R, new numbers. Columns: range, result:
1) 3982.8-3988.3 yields 24.8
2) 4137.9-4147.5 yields 24.2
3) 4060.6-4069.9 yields 26.1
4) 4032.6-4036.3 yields 24.4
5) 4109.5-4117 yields 21.6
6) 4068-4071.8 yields 26.3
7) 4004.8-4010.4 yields 25.3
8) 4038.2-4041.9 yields 25.8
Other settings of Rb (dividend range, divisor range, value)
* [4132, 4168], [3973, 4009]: 0.97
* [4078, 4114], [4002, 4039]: 0.83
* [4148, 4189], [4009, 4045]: 0.93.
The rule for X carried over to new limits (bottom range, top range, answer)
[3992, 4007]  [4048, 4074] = 1.03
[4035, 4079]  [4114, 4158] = 0.94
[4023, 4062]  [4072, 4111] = 0.84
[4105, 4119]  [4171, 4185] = 1.09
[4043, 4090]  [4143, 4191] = 0.96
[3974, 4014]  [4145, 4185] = 0.95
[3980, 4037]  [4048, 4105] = 0.94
